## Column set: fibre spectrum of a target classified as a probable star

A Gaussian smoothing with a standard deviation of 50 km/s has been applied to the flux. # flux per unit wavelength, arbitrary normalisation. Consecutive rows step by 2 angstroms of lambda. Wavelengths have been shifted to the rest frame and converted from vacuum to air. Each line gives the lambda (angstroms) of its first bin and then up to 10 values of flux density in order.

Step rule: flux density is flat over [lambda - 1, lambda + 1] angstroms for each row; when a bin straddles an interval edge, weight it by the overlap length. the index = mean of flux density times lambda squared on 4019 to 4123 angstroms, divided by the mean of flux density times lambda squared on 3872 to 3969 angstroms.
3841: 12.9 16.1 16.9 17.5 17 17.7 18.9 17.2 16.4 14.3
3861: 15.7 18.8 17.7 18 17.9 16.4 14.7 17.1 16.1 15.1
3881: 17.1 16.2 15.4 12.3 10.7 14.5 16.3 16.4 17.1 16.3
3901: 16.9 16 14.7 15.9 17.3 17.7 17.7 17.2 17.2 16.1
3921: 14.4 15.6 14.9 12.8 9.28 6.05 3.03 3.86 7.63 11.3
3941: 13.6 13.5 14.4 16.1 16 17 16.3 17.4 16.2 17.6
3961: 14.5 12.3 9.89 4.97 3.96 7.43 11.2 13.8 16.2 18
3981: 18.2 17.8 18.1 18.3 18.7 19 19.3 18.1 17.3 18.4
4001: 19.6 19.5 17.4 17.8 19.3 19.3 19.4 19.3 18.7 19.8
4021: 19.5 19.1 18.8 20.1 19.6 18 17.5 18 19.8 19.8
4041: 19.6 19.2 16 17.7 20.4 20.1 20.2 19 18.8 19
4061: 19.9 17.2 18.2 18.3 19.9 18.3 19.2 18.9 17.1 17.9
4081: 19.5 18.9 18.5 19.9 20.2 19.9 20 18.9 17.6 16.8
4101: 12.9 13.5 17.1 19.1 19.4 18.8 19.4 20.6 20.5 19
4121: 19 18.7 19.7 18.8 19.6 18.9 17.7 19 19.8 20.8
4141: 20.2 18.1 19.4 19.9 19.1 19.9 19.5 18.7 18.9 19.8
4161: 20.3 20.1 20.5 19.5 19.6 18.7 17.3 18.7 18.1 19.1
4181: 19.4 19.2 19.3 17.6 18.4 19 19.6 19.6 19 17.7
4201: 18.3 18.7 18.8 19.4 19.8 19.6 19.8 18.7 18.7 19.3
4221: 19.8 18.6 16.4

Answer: 1.4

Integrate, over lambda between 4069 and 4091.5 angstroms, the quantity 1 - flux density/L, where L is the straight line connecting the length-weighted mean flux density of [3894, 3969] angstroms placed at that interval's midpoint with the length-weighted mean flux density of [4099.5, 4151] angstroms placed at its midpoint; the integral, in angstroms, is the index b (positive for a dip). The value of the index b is -1.7 angstroms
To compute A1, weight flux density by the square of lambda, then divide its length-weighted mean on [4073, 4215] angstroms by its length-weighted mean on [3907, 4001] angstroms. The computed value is 1.5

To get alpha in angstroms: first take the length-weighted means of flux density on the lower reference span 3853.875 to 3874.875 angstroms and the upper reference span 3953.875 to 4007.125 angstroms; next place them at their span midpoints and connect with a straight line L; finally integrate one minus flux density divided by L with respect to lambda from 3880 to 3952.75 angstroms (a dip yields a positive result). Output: 9.3 angstroms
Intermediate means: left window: 16.7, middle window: 14.1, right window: 15.6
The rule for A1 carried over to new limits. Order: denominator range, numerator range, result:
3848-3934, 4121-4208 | 1.42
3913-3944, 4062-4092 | 1.70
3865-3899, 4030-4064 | 1.30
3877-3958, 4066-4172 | 1.46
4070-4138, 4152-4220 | 1.07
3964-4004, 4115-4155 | 1.35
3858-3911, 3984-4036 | 1.25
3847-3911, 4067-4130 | 1.28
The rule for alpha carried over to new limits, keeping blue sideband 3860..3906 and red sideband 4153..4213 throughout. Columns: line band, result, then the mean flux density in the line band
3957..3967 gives 2.3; 13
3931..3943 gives 6.1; 8.2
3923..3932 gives 2.8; 11.3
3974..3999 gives -1.0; 17.8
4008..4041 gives -3.2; 19.1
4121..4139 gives -0.6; 19.1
